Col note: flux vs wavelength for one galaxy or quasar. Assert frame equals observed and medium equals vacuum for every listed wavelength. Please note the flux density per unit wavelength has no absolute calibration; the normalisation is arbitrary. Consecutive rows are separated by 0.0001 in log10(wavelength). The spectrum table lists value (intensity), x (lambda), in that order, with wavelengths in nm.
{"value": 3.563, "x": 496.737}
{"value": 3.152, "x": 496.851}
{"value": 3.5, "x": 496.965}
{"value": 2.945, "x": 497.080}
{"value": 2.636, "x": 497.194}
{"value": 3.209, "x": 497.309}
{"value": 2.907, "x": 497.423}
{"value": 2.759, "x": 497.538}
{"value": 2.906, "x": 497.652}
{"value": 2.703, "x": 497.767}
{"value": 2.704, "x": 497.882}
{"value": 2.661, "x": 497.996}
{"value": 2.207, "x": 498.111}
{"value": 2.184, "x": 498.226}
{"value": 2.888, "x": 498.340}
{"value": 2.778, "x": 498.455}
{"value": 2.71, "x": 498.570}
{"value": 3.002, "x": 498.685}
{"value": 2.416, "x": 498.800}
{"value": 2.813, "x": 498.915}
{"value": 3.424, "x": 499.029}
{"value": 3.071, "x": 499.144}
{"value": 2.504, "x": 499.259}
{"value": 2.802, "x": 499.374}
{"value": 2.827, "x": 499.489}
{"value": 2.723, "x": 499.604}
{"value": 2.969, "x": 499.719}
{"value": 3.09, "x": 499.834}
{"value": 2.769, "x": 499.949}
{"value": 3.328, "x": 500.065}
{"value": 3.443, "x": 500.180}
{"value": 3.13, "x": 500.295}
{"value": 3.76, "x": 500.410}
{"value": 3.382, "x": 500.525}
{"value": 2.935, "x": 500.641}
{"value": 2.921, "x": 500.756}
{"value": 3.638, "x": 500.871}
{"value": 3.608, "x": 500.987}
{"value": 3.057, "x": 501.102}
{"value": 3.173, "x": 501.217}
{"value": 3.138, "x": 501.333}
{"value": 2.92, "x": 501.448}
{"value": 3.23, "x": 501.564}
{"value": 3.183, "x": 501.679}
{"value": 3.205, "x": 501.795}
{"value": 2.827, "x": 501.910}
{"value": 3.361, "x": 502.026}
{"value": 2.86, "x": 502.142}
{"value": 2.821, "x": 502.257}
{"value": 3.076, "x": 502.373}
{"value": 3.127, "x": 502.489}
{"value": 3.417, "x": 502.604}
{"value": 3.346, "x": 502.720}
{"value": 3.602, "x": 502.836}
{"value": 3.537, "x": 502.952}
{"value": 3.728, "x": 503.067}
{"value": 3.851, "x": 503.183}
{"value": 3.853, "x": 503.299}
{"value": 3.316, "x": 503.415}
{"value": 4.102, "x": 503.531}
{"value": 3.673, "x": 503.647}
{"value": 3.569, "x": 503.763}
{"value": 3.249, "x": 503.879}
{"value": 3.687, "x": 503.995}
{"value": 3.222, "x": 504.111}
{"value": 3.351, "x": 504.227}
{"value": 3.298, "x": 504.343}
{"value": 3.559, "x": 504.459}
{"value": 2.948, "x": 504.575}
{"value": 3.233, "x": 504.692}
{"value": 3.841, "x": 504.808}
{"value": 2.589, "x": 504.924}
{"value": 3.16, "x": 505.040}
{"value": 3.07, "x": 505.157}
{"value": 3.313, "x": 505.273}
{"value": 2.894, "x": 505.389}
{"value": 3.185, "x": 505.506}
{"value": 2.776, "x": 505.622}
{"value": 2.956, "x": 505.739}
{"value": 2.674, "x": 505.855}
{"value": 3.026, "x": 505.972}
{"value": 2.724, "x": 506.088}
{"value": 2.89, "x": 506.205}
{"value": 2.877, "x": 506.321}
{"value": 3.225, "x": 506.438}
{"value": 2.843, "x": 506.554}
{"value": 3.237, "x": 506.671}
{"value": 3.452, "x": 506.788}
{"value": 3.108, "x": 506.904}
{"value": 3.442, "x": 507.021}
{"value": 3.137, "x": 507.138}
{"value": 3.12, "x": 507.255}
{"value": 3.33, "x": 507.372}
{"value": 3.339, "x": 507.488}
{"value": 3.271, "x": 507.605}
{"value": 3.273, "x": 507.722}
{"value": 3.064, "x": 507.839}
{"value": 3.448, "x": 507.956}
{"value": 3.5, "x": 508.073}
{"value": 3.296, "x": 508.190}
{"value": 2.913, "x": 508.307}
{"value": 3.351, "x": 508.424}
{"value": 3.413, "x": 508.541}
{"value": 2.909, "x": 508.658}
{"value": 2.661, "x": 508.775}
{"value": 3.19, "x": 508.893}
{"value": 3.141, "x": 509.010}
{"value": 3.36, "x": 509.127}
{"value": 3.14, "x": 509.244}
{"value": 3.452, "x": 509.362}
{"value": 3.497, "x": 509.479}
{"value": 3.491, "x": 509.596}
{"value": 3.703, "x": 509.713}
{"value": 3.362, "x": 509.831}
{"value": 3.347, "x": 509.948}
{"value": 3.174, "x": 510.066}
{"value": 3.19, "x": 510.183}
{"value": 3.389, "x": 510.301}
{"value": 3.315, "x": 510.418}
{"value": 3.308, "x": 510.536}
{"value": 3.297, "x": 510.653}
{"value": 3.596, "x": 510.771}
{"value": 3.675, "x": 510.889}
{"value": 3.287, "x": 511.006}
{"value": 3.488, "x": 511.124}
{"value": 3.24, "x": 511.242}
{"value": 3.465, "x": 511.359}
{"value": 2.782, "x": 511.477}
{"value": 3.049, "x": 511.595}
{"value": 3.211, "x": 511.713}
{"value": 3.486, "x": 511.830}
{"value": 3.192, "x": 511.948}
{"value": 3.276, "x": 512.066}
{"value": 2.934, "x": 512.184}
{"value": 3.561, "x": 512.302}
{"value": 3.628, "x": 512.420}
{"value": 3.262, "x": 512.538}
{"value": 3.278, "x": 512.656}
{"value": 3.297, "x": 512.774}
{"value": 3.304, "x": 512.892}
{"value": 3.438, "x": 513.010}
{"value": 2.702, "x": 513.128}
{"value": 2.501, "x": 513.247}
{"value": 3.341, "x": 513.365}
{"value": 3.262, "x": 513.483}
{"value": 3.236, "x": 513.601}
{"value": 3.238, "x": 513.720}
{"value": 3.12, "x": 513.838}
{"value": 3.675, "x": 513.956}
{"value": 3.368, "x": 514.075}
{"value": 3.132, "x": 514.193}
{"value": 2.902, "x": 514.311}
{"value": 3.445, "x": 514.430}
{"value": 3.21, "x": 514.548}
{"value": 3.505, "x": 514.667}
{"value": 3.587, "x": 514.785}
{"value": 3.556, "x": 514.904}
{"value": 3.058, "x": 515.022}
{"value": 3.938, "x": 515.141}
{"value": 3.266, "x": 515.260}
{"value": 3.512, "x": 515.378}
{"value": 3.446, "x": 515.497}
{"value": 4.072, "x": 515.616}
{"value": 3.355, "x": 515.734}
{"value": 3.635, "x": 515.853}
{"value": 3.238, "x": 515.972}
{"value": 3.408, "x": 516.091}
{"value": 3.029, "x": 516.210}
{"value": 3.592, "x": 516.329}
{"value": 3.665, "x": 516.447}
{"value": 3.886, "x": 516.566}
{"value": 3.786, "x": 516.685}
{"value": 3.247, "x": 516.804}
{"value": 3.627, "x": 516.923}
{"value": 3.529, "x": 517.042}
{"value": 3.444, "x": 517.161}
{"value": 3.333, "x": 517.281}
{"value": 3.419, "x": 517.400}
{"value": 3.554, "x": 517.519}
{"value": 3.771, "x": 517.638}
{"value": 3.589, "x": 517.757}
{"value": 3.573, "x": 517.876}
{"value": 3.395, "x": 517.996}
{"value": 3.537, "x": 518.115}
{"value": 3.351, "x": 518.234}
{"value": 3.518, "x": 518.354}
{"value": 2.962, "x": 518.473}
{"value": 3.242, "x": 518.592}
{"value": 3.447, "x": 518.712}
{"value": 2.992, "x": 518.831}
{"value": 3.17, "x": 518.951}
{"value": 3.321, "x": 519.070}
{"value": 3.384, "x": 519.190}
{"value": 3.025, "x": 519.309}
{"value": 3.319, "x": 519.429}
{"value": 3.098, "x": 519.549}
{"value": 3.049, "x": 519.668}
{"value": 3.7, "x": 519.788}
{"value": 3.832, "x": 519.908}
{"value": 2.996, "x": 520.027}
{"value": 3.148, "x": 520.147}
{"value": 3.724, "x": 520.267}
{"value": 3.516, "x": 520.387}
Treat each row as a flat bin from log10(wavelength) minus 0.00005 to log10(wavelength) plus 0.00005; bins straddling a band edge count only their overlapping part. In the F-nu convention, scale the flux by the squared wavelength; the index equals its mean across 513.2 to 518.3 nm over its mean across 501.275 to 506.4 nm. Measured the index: 1.11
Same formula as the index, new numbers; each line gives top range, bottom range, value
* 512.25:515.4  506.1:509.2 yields 1.07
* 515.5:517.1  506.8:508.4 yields 1.12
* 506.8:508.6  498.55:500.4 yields 1.14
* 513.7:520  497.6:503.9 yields 1.17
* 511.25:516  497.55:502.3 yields 1.17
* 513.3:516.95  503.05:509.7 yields 1.09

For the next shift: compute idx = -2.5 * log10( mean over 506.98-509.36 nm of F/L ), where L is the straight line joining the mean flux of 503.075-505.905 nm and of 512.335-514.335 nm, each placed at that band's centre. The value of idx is 0.020 mag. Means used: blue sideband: 3.32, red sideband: 3.23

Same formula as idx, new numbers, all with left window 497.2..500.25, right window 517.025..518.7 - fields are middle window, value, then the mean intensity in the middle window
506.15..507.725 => -0.029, 3.18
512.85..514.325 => 0.043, 3.18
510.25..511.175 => -0.067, 3.42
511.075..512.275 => 0.008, 3.22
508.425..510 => -0.039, 3.28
